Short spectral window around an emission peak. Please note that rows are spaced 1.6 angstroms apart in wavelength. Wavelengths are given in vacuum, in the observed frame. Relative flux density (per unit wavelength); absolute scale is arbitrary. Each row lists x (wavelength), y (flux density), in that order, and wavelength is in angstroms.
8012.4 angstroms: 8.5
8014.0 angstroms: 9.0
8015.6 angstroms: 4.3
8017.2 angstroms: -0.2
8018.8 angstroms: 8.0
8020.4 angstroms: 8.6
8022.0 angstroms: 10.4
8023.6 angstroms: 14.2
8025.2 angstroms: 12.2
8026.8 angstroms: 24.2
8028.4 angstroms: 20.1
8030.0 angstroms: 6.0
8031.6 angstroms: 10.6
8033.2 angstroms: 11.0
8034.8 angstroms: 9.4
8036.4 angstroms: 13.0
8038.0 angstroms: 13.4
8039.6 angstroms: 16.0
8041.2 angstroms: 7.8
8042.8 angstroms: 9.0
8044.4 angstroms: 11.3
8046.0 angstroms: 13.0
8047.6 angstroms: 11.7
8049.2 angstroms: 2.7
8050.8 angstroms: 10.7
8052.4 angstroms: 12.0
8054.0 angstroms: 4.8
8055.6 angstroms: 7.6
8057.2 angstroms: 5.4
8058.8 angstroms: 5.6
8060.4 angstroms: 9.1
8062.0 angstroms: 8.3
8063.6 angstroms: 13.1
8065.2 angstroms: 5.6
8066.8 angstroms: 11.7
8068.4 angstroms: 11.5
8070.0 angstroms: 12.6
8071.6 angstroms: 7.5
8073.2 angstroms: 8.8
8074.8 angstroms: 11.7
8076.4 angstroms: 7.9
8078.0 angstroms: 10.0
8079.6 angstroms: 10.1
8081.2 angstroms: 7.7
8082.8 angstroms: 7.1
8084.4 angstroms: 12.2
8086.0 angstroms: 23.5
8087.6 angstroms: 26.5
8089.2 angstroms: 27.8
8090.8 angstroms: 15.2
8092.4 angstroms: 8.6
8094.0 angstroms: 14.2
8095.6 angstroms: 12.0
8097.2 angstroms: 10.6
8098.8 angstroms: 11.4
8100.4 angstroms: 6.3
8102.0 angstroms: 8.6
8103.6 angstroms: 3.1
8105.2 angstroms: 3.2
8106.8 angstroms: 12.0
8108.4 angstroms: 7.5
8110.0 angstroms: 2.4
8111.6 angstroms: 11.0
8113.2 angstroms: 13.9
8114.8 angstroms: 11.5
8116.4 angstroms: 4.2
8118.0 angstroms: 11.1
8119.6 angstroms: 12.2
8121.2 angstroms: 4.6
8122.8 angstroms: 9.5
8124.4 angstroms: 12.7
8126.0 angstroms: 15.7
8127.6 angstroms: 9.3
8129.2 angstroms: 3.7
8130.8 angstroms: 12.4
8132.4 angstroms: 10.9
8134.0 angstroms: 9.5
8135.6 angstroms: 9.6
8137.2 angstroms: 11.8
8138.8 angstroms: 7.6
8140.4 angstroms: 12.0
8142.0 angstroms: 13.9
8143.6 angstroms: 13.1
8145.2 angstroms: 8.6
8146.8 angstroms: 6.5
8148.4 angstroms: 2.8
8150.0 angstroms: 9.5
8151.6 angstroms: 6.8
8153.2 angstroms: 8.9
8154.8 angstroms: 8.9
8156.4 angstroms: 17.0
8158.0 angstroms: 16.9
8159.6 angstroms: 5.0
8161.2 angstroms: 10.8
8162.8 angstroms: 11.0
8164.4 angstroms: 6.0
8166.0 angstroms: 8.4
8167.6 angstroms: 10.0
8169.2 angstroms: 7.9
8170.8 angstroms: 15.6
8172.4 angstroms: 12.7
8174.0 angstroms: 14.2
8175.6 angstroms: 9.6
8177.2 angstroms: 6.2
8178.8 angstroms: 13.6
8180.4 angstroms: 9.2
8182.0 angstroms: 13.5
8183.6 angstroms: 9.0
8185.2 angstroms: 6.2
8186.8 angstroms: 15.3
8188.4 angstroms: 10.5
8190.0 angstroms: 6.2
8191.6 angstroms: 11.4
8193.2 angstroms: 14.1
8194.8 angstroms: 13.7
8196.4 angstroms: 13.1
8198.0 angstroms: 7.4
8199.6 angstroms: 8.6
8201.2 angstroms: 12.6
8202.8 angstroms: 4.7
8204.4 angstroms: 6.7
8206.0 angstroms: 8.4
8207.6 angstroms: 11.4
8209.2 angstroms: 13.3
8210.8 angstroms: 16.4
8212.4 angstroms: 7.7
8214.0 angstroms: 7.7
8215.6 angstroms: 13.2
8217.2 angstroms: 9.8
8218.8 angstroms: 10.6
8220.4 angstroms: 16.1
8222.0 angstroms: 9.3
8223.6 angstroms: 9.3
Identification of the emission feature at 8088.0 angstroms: Hgamma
